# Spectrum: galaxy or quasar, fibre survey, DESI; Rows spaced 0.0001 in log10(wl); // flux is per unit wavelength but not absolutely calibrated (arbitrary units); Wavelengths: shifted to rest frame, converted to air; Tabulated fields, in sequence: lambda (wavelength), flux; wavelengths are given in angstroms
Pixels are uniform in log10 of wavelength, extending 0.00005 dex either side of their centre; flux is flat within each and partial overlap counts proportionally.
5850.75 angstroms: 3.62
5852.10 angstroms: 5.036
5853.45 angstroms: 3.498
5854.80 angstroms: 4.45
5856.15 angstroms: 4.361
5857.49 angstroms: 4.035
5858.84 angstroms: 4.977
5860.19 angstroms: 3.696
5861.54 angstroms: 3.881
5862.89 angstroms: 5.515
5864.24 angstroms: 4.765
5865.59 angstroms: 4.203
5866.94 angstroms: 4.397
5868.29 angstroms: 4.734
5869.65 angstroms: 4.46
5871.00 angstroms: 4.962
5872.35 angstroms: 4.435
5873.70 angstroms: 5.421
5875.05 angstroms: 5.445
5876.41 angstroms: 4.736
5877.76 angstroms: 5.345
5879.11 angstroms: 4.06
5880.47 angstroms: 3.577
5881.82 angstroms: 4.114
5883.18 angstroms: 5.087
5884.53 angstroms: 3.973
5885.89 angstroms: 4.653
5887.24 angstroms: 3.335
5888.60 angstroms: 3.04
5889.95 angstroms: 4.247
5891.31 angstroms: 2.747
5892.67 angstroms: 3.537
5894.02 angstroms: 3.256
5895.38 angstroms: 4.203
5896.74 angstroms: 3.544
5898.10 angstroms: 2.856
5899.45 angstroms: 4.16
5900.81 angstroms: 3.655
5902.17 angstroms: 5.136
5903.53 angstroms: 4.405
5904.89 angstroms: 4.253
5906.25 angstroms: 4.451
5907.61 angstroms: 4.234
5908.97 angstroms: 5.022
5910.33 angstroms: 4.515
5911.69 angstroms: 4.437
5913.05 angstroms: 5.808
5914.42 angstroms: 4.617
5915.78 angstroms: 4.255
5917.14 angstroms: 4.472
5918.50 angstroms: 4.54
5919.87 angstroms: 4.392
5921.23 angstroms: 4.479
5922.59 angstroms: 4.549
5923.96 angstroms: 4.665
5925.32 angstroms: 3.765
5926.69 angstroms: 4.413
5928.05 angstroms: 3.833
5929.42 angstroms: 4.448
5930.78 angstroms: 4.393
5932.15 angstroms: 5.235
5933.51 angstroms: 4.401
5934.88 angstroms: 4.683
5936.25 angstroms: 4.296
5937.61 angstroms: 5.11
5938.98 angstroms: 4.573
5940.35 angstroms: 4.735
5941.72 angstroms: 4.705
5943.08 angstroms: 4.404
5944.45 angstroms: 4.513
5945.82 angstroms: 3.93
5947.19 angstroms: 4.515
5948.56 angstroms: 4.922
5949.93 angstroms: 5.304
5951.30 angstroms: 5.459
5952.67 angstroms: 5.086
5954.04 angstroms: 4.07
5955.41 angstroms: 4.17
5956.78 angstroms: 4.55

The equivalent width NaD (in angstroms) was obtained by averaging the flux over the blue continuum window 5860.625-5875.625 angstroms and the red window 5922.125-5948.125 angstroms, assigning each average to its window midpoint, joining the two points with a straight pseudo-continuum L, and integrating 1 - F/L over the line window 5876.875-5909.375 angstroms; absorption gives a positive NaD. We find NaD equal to 4.2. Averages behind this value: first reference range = 4.73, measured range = 4.03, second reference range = 4.49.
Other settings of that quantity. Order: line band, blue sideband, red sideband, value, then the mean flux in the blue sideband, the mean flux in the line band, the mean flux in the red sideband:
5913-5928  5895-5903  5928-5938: -0.43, 3.92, 4.46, 4.58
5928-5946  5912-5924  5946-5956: 0.54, 4.63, 4.56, 4.75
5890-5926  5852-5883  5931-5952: 3.11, 4.53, 4.23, 4.71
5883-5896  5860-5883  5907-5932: 2.31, 4.6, 3.76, 4.51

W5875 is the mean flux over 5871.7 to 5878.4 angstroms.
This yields 5.08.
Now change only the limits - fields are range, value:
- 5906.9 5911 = 4.59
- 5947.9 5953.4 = 5.19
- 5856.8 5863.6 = 4.43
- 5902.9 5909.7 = 4.47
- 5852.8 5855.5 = 3.98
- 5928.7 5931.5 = 4.42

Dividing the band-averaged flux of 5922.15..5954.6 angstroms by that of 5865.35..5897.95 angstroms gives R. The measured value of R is 1.09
